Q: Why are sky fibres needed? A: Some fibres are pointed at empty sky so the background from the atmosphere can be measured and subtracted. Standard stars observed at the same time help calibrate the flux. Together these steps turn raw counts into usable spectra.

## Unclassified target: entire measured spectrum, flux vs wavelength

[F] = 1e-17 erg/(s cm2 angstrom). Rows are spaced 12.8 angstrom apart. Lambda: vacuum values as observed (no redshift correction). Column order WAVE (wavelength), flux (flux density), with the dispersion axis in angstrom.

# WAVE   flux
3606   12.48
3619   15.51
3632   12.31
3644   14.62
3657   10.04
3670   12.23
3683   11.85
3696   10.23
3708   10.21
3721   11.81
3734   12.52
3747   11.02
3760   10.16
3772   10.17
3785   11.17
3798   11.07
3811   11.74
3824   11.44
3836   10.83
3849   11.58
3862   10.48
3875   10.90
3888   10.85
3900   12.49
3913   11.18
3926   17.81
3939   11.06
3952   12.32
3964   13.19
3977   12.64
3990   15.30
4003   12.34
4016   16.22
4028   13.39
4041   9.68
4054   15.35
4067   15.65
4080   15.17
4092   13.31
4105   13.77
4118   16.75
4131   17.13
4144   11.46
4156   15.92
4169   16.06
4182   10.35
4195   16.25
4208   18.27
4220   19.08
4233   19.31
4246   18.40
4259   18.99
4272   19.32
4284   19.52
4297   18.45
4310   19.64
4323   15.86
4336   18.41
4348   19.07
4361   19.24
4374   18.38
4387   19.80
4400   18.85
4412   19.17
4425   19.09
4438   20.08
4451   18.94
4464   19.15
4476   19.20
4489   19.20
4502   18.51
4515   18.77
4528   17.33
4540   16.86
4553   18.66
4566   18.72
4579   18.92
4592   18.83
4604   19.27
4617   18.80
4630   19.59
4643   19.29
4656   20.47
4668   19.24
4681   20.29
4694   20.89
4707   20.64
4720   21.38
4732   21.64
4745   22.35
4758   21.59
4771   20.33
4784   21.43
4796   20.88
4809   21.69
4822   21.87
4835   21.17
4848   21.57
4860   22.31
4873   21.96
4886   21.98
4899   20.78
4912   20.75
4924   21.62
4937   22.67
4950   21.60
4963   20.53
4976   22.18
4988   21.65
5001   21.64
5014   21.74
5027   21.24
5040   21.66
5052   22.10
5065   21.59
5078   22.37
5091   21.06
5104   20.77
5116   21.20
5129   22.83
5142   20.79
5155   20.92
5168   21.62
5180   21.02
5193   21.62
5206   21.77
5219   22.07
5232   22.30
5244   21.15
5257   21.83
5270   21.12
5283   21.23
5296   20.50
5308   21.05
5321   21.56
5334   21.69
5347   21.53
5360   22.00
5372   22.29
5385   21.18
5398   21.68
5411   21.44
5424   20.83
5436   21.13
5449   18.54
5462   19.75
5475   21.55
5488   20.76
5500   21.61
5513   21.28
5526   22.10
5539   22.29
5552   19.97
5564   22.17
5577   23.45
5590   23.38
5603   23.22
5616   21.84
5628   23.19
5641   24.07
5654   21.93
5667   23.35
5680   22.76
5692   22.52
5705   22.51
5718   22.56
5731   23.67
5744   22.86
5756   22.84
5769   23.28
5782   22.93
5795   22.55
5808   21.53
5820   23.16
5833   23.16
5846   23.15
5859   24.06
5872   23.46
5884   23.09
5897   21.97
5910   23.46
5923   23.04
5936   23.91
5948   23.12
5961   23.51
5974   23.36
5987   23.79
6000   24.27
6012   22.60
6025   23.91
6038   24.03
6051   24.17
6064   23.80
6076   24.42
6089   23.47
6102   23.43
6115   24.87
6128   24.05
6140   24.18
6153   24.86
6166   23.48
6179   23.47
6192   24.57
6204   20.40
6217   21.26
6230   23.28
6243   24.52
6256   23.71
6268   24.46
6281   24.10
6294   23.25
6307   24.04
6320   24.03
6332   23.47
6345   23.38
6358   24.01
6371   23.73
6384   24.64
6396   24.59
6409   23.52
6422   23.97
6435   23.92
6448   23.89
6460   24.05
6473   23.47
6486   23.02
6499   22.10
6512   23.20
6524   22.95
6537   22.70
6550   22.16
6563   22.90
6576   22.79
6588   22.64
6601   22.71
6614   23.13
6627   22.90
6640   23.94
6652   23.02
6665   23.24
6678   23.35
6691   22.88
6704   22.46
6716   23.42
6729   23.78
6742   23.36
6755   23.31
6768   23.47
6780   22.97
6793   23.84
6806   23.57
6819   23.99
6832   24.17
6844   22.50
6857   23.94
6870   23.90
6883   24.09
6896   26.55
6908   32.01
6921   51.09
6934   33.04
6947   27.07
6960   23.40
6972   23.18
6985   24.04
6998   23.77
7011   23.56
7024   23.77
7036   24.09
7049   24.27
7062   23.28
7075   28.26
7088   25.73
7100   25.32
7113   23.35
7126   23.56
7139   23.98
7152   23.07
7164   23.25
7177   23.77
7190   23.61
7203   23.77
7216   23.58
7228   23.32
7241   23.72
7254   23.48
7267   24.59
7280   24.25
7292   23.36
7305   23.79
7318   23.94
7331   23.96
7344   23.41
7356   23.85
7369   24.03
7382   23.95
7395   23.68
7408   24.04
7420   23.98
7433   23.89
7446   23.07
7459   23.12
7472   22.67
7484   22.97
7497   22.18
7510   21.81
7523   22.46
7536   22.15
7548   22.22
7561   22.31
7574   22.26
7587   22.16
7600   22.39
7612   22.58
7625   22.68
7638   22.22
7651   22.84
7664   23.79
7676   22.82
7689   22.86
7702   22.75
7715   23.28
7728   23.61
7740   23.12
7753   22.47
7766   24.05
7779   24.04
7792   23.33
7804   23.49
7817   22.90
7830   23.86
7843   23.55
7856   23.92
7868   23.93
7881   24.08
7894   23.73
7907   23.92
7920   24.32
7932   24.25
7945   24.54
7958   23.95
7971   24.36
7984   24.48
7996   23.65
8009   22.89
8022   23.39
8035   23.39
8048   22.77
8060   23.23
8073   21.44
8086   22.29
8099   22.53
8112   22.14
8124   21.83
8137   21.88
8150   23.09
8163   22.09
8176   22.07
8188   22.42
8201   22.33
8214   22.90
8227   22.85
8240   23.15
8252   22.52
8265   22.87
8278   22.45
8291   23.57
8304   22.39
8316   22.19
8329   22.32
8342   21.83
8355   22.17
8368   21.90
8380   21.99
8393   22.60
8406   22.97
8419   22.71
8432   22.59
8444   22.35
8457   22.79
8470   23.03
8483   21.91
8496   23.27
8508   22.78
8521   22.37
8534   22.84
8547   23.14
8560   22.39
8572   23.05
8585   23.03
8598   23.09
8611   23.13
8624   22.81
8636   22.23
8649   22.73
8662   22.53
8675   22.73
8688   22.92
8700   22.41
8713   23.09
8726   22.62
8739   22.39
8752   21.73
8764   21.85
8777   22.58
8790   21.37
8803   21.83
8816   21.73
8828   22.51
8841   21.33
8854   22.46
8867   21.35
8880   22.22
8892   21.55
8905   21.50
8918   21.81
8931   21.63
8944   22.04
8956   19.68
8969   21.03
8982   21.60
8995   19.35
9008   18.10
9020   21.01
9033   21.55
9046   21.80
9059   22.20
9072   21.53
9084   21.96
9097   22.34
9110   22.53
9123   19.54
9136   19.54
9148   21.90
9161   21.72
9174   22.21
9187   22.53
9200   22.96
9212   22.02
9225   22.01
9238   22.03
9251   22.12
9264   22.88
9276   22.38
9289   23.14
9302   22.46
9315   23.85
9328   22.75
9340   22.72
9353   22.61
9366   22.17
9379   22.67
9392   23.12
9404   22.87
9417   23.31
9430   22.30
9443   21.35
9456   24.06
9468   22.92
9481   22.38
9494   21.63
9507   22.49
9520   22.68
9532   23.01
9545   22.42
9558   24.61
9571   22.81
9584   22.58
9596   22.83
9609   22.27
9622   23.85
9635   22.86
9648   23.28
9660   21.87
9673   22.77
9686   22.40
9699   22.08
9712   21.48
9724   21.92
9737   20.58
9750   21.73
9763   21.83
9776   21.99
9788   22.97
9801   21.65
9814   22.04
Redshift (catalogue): 0.054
